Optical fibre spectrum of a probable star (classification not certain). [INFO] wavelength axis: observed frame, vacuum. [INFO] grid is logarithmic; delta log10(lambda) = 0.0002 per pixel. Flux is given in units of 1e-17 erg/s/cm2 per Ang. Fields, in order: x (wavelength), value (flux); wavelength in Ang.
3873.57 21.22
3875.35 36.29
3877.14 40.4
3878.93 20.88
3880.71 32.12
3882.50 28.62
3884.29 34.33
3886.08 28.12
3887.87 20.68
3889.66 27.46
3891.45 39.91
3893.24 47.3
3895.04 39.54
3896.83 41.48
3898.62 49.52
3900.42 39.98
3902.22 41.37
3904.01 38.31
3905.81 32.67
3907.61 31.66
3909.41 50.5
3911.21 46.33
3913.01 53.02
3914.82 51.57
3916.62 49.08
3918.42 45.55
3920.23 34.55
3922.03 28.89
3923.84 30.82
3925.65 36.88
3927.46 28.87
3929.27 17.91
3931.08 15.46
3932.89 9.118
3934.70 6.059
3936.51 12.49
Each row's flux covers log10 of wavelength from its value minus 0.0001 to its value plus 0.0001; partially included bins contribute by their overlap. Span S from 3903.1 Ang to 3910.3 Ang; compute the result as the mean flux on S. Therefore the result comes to 38.3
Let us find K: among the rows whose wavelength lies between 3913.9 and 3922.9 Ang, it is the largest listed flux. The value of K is 51.57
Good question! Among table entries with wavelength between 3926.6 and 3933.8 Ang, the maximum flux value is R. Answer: 28.87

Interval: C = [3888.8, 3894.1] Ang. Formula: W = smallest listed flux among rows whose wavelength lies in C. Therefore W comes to 27.46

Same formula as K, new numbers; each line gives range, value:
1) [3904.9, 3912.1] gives 50.5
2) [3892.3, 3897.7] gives 47.3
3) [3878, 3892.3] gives 39.91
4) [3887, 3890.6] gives 27.46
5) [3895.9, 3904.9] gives 49.52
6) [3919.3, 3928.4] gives 36.88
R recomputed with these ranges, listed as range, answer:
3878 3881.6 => 32.12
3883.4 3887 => 34.33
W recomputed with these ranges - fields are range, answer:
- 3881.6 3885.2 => 28.62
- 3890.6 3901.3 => 39.54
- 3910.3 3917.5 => 46.33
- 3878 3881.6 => 20.88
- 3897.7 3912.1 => 31.66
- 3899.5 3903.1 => 39.98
